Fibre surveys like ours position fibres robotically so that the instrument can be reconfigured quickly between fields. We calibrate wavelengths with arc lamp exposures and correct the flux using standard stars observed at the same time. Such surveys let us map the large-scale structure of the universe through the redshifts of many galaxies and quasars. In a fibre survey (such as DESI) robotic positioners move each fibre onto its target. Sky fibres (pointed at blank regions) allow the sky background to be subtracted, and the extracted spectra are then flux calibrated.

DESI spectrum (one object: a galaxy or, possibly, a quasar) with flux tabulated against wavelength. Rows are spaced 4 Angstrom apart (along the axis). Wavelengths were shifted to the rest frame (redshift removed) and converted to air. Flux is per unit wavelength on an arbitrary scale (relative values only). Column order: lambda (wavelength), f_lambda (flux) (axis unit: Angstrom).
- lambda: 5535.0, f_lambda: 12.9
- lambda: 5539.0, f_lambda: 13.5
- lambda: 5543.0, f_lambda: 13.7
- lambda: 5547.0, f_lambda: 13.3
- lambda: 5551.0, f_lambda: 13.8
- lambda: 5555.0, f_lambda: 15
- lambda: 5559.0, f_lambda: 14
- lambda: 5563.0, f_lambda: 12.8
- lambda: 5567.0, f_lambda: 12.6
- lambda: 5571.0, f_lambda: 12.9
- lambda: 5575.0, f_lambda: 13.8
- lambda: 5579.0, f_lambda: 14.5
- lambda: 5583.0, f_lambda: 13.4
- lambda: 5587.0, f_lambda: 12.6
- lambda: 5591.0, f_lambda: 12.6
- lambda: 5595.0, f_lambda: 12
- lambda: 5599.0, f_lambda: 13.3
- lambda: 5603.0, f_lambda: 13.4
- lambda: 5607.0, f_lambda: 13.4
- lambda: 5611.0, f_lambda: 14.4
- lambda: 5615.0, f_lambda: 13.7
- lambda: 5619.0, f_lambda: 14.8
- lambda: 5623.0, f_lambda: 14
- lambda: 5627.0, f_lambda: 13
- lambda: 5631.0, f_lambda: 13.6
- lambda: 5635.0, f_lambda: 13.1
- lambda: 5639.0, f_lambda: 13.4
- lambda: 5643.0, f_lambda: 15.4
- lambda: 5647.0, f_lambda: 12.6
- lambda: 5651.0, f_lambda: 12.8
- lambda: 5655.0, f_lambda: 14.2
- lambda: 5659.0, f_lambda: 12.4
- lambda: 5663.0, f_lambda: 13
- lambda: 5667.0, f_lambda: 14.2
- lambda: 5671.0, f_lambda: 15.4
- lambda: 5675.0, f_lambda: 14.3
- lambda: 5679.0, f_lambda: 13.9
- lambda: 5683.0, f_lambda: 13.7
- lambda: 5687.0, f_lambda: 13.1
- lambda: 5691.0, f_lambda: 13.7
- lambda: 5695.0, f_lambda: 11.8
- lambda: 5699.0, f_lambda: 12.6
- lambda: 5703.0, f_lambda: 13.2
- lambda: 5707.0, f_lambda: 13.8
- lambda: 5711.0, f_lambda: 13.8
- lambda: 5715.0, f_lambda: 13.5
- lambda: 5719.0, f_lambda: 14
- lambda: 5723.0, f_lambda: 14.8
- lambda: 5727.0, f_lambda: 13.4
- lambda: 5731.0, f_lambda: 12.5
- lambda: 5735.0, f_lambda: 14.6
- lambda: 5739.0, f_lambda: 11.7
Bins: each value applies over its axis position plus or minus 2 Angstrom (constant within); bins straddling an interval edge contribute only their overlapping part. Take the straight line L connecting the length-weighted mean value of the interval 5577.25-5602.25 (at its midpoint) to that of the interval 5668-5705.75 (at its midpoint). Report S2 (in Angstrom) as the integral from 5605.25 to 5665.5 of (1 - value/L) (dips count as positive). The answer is -1.4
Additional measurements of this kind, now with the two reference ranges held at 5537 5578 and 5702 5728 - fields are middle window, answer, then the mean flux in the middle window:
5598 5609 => 0.21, 13.4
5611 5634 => -0.28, 13.8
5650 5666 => 0.63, 13.2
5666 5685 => -0.76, 14.3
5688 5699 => 0.82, 12.8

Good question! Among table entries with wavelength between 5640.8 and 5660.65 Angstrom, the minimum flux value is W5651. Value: 12.4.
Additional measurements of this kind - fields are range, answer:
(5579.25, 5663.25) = 12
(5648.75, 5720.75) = 11.8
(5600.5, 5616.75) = 13.4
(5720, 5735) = 12.5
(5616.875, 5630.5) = 13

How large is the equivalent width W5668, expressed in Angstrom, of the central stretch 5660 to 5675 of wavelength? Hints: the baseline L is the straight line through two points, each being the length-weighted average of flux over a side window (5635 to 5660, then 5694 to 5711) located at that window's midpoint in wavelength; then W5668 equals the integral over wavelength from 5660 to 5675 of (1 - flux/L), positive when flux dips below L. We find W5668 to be -0.88 Angstrom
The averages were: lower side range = 13.5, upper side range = 13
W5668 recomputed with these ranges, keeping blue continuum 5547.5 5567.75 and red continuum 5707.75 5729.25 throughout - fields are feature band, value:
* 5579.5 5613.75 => 1.29 Angstrom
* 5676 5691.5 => 0.22 Angstrom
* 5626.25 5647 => 0.21 Angstrom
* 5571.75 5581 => -0.19 Angstrom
